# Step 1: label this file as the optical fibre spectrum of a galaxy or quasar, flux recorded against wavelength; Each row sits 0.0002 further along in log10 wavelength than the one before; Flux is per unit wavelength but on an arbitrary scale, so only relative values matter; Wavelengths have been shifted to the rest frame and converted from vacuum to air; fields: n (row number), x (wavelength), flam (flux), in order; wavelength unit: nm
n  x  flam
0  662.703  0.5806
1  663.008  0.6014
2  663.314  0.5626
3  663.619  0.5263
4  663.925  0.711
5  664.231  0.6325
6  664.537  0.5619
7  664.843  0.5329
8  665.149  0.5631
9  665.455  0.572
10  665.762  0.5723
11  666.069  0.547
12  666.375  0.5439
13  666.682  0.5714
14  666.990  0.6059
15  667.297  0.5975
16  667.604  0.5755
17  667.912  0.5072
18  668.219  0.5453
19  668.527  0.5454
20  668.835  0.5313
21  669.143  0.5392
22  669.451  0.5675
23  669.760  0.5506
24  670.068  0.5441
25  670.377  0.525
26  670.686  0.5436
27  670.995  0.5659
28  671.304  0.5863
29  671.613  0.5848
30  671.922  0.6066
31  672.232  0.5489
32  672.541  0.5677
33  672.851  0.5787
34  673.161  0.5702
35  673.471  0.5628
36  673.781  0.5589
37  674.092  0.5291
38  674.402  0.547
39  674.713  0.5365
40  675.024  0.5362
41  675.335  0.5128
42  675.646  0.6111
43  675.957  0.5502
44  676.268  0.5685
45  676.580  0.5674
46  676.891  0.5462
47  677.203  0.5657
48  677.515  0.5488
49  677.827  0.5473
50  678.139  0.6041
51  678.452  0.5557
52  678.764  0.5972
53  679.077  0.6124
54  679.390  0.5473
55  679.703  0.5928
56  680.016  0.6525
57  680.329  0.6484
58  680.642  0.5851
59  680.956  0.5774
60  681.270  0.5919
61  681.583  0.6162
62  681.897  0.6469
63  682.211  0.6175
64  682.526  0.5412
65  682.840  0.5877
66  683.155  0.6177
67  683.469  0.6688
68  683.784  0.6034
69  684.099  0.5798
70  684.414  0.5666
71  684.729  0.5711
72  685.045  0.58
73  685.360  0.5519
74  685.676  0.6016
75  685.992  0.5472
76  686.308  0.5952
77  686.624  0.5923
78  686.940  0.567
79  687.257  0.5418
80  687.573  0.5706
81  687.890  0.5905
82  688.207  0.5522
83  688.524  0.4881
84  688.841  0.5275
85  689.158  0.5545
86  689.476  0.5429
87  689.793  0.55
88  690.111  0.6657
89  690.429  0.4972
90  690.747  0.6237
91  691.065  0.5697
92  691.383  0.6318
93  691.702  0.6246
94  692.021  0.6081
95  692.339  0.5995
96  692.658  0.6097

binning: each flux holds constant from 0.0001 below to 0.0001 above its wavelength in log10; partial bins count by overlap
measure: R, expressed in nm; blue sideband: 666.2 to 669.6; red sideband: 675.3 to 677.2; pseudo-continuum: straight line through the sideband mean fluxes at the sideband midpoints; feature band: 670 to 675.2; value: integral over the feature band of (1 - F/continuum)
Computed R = 0.02 nm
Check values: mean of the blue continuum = 0.557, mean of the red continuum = 0.563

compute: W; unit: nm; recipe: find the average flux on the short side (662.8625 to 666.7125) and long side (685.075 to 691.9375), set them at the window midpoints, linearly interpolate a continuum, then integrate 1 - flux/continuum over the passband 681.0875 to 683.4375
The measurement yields -0.14 nm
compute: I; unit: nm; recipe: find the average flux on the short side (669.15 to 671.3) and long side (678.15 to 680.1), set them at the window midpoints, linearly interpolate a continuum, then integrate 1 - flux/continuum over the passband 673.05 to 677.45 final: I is 0.151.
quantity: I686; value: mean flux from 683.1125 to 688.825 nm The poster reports 0.575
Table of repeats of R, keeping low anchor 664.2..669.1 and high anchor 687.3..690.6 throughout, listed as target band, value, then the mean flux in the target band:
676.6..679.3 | -0.07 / 0.571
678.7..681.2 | -0.20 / 0.601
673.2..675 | 0.03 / 0.547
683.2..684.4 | -0.12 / 0.612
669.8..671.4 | 0.02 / 0.552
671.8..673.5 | -0.04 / 0.573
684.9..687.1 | -0.09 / 0.576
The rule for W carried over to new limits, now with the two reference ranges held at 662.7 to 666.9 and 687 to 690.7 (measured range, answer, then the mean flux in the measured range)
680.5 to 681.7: -0.063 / 0.592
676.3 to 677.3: 0.010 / 0.56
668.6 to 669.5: 0.047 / 0.544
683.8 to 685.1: -0.041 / 0.577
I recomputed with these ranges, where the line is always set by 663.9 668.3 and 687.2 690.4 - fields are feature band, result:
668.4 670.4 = 0.09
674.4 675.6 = 0.06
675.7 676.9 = 0.00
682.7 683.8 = -0.12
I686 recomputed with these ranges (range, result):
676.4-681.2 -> 0.583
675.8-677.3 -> 0.56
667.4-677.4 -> 0.556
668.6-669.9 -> 0.547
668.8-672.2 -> 0.559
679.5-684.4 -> 0.607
